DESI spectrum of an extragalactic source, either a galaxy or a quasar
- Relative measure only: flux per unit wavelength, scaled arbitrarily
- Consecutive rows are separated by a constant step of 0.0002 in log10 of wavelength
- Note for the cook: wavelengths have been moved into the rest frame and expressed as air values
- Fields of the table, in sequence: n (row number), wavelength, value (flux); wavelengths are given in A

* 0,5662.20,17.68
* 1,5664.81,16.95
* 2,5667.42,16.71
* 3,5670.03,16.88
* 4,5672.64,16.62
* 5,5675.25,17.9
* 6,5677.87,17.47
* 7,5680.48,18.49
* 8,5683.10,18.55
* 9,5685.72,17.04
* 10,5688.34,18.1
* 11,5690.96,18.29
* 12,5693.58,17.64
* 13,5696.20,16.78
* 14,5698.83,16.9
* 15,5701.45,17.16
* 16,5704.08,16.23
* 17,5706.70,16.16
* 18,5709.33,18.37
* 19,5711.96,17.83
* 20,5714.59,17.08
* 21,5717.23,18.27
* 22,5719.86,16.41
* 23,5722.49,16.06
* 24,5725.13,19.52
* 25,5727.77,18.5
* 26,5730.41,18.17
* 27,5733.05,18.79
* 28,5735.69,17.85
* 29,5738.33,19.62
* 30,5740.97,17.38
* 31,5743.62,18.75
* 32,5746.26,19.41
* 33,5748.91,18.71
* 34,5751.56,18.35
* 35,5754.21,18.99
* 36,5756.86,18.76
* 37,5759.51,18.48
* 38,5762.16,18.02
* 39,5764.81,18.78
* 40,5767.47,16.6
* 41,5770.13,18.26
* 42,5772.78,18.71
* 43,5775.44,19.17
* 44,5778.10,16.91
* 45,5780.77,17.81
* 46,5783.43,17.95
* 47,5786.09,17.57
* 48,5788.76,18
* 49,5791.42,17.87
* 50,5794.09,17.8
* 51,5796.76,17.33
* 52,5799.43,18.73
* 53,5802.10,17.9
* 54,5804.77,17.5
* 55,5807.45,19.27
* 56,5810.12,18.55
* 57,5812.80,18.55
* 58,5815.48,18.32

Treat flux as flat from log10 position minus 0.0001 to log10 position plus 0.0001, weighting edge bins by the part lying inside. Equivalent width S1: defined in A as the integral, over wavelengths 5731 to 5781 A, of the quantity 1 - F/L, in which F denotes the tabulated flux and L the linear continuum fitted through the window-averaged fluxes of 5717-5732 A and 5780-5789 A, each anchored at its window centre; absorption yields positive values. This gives -1.64 A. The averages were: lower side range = 17.8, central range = 18.4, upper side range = 17.8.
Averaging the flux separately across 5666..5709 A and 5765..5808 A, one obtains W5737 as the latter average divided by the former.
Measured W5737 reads 1.04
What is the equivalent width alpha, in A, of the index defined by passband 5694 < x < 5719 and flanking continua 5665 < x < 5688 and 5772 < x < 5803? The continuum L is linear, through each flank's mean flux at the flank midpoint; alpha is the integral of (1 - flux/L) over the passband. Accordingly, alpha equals 0.6 A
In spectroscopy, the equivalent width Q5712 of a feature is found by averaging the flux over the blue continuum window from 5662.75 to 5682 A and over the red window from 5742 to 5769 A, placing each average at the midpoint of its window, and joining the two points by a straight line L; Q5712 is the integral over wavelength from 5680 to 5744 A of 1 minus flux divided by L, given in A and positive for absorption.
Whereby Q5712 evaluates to 0.5 A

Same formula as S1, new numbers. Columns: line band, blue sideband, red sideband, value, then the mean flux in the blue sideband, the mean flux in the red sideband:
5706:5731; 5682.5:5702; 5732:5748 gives 0.7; 17.5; 18.6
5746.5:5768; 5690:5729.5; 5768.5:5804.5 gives -0.8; 17.4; 18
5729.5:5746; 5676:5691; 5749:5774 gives -0.2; 18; 18.3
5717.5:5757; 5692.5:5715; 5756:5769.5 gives -1.4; 17.1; 18.1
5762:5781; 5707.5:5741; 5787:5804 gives -0.1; 18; 17.9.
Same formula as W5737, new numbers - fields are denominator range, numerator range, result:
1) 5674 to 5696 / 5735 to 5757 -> 1.04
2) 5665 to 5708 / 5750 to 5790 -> 1.05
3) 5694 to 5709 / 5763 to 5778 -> 1.08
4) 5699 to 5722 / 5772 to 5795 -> 1.05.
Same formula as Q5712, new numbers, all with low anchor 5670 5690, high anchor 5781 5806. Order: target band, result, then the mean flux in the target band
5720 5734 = -0.22 A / 18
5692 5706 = 0.62 A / 16.9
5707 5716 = 0.08 A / 17.6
